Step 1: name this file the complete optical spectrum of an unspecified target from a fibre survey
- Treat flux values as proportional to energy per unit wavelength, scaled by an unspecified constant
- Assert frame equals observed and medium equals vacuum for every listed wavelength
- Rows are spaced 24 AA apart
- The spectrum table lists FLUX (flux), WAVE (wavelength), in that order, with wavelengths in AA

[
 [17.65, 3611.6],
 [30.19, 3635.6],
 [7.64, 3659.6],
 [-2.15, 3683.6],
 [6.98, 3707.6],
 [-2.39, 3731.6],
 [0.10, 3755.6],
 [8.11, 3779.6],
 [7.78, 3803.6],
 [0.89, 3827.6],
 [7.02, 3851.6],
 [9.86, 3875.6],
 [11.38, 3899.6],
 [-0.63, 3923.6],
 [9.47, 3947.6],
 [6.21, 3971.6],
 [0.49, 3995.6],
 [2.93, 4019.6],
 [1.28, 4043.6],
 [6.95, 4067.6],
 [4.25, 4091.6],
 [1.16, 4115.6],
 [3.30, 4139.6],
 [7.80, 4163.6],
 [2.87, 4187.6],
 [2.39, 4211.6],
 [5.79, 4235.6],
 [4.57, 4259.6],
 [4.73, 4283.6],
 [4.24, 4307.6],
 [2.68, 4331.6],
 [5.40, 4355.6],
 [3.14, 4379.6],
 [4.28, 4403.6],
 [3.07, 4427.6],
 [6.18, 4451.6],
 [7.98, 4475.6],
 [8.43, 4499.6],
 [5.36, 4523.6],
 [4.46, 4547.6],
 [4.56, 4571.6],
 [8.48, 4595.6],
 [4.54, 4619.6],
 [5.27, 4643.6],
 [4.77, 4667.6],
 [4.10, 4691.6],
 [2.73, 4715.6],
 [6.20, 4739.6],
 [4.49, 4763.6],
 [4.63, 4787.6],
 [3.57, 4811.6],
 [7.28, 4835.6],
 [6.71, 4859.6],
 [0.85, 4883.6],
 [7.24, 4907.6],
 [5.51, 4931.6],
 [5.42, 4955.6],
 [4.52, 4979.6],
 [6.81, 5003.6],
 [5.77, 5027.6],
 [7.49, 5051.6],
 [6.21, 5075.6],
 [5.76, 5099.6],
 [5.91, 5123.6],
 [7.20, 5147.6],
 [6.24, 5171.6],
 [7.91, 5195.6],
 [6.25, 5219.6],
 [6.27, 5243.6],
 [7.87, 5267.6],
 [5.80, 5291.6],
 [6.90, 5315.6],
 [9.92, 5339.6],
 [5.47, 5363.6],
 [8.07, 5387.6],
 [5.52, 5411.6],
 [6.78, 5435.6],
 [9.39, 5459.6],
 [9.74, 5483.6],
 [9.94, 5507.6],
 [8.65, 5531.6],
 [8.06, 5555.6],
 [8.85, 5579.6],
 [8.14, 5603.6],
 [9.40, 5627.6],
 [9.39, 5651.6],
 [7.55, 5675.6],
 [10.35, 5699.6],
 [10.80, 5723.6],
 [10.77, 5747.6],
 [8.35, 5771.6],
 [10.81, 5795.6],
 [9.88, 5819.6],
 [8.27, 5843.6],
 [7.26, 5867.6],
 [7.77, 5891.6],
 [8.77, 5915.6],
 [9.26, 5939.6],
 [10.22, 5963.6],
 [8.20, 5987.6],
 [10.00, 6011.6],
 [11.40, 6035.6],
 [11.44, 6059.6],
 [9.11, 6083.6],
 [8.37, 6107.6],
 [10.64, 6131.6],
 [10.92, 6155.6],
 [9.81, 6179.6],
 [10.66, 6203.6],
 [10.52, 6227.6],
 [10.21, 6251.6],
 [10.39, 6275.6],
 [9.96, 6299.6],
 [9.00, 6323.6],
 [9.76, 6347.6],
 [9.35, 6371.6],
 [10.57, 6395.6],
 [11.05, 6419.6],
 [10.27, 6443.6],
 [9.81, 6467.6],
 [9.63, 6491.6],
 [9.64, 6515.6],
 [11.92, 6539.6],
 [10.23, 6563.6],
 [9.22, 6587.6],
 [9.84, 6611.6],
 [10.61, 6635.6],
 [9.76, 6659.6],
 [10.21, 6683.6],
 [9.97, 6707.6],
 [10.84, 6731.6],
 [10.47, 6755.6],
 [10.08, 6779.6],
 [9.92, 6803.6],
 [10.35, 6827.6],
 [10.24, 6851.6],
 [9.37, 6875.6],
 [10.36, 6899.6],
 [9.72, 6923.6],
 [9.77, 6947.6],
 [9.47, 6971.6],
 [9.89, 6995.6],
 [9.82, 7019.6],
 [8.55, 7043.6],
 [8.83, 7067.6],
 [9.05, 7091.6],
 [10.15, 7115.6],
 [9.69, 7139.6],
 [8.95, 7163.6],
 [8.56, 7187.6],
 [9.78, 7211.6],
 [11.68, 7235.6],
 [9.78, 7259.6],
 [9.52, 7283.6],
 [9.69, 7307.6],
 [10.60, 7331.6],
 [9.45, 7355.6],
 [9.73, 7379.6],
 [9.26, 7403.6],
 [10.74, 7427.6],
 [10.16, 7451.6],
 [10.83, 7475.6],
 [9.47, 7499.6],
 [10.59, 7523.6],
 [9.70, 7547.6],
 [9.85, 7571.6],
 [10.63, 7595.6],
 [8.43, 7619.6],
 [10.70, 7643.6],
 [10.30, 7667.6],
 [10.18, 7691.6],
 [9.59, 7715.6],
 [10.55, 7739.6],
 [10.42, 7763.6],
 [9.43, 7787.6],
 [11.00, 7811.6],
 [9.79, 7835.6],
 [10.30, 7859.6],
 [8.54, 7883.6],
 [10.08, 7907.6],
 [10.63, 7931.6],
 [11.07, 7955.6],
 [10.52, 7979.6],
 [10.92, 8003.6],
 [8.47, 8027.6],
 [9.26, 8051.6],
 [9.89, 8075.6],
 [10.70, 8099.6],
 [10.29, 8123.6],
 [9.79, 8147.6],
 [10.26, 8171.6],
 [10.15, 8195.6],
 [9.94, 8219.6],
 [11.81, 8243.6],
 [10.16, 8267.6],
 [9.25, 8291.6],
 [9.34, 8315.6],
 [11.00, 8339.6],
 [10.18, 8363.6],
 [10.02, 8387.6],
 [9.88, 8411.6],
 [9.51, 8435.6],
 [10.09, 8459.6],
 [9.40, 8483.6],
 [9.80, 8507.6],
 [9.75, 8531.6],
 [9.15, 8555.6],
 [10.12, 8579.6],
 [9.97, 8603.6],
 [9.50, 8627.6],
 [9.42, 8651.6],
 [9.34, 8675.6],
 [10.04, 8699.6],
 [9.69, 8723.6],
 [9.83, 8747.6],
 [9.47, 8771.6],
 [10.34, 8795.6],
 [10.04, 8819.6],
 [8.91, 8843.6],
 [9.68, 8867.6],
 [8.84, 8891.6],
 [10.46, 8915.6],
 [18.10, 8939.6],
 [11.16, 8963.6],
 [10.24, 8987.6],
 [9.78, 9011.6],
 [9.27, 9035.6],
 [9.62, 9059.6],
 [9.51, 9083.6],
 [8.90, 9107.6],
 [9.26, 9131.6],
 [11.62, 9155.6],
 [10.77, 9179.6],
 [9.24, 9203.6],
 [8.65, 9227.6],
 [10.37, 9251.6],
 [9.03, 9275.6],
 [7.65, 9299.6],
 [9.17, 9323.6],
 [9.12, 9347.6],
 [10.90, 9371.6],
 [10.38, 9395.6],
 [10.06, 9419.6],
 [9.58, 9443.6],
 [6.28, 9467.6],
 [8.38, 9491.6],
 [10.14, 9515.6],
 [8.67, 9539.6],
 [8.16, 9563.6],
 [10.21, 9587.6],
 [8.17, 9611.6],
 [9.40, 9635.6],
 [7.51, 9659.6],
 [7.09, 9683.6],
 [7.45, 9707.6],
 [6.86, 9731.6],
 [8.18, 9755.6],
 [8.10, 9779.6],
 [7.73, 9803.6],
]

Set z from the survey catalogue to 0.36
